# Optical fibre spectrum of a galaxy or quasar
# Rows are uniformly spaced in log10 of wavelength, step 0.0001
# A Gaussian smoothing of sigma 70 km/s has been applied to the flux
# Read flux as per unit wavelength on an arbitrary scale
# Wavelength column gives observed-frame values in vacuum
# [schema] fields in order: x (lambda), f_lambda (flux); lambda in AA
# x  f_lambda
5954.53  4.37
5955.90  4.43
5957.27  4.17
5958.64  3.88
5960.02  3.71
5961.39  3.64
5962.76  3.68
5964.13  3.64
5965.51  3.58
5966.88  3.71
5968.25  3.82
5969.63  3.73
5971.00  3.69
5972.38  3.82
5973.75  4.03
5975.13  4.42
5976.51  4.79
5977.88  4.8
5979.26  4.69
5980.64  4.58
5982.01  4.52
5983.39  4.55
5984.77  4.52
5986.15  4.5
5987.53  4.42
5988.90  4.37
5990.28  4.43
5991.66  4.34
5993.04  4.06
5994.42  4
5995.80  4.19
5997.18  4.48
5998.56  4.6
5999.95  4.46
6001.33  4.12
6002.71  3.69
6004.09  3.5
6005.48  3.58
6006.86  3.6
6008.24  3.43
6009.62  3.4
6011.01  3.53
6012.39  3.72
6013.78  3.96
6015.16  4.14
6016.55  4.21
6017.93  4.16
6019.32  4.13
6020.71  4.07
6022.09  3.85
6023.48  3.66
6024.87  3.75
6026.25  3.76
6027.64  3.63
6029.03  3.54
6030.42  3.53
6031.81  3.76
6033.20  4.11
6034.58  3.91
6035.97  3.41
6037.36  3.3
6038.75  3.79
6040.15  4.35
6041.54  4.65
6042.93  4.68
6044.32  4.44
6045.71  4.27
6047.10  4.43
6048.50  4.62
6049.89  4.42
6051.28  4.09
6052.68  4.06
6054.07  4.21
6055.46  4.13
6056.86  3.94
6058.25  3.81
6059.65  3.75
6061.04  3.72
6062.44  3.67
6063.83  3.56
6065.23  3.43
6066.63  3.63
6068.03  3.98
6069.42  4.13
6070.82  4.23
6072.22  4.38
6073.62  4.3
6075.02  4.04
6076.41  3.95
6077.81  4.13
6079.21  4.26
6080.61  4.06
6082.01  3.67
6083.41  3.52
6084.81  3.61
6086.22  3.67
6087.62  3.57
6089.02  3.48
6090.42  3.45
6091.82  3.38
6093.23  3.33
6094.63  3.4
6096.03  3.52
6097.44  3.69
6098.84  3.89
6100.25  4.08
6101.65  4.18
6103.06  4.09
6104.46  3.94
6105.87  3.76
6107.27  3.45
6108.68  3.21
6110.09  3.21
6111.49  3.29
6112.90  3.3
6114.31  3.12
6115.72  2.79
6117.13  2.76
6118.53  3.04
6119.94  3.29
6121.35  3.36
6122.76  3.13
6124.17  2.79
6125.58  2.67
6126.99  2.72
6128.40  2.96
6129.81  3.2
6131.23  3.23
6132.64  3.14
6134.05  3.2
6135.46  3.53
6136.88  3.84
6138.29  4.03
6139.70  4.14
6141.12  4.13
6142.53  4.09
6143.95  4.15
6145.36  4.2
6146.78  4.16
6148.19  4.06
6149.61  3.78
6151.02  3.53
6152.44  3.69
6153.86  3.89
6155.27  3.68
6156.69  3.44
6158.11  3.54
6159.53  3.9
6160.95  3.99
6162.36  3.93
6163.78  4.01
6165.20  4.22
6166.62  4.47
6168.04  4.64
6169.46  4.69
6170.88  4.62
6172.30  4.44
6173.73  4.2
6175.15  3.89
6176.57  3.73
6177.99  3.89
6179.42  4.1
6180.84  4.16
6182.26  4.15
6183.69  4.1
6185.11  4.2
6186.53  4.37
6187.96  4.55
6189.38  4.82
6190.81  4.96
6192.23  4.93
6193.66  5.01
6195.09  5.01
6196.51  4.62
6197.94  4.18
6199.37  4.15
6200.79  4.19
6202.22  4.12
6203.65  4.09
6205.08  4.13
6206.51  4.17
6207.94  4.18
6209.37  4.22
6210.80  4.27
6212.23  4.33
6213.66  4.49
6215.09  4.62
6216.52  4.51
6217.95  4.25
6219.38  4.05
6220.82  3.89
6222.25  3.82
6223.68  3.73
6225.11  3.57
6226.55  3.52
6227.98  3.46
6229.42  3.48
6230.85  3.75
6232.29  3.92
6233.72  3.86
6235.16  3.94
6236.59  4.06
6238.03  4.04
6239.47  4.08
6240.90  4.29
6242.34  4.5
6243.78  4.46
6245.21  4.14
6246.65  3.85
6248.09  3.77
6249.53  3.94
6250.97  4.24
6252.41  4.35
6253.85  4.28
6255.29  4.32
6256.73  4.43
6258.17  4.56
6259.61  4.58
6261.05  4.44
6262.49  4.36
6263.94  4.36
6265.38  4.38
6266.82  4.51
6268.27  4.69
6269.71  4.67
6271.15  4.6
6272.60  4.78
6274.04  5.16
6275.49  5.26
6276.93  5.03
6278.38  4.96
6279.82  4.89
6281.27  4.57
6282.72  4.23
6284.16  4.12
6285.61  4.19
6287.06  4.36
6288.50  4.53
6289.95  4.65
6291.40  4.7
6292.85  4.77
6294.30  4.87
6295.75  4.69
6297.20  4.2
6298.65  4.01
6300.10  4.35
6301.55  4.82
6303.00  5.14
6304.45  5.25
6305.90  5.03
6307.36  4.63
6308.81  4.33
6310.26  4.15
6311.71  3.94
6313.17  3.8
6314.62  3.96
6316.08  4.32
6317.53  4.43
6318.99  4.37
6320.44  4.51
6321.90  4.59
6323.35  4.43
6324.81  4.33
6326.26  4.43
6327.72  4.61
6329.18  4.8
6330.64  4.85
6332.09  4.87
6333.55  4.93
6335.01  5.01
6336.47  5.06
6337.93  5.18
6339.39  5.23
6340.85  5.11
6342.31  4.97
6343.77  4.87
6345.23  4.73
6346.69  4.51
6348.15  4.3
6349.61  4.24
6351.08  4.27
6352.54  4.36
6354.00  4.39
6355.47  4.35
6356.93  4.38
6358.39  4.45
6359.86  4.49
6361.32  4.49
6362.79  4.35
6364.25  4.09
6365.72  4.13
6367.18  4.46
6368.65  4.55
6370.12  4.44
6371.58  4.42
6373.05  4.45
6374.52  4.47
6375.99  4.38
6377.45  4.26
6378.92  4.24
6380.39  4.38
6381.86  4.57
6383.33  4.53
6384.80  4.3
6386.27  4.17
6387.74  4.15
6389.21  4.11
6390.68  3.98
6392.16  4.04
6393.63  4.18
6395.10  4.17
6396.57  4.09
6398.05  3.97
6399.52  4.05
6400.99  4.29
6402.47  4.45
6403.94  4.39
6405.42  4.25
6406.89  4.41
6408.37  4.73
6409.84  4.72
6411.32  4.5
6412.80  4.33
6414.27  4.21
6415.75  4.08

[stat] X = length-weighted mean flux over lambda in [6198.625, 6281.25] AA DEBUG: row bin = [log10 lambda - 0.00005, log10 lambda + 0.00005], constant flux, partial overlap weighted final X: 4.26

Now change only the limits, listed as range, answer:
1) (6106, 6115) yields 3.3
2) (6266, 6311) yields 4.65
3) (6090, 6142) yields 3.41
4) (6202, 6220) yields 4.27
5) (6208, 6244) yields 4.04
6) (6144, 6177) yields 4.04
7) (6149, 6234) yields 4.14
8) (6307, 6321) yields 4.23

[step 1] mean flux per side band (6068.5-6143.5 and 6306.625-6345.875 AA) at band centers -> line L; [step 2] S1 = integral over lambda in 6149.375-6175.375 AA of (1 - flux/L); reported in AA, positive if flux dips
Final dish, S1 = -1.3 AA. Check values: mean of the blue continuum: 3.57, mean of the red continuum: 4.61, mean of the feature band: 4.04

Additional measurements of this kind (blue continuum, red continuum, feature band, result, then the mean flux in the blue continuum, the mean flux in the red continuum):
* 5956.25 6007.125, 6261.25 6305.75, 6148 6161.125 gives 2.05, 4.12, 4.64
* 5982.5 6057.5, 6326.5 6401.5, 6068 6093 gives 1.54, 4.05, 4.46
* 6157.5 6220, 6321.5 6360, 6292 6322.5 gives 0.64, 4.3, 4.66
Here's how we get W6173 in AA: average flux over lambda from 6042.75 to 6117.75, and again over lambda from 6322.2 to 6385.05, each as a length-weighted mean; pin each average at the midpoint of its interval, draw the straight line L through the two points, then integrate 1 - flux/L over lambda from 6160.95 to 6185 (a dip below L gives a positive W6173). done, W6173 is -0.83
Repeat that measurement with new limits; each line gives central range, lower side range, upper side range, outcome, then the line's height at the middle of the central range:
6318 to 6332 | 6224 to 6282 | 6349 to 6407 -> -0.8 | 4.3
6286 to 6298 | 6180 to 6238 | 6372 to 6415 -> -1.0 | 4.24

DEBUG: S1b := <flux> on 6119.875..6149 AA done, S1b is 3.53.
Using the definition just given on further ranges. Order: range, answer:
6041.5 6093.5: 3.96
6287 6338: 4.58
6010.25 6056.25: 4.01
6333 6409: 4.44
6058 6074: 3.87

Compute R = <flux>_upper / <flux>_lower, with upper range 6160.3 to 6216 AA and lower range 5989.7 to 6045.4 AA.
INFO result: 1.10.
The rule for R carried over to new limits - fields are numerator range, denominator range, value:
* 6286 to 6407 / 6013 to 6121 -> 1.17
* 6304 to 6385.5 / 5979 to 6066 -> 1.12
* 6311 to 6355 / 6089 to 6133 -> 1.37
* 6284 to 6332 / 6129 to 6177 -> 1.15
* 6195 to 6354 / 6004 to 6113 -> 1.15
